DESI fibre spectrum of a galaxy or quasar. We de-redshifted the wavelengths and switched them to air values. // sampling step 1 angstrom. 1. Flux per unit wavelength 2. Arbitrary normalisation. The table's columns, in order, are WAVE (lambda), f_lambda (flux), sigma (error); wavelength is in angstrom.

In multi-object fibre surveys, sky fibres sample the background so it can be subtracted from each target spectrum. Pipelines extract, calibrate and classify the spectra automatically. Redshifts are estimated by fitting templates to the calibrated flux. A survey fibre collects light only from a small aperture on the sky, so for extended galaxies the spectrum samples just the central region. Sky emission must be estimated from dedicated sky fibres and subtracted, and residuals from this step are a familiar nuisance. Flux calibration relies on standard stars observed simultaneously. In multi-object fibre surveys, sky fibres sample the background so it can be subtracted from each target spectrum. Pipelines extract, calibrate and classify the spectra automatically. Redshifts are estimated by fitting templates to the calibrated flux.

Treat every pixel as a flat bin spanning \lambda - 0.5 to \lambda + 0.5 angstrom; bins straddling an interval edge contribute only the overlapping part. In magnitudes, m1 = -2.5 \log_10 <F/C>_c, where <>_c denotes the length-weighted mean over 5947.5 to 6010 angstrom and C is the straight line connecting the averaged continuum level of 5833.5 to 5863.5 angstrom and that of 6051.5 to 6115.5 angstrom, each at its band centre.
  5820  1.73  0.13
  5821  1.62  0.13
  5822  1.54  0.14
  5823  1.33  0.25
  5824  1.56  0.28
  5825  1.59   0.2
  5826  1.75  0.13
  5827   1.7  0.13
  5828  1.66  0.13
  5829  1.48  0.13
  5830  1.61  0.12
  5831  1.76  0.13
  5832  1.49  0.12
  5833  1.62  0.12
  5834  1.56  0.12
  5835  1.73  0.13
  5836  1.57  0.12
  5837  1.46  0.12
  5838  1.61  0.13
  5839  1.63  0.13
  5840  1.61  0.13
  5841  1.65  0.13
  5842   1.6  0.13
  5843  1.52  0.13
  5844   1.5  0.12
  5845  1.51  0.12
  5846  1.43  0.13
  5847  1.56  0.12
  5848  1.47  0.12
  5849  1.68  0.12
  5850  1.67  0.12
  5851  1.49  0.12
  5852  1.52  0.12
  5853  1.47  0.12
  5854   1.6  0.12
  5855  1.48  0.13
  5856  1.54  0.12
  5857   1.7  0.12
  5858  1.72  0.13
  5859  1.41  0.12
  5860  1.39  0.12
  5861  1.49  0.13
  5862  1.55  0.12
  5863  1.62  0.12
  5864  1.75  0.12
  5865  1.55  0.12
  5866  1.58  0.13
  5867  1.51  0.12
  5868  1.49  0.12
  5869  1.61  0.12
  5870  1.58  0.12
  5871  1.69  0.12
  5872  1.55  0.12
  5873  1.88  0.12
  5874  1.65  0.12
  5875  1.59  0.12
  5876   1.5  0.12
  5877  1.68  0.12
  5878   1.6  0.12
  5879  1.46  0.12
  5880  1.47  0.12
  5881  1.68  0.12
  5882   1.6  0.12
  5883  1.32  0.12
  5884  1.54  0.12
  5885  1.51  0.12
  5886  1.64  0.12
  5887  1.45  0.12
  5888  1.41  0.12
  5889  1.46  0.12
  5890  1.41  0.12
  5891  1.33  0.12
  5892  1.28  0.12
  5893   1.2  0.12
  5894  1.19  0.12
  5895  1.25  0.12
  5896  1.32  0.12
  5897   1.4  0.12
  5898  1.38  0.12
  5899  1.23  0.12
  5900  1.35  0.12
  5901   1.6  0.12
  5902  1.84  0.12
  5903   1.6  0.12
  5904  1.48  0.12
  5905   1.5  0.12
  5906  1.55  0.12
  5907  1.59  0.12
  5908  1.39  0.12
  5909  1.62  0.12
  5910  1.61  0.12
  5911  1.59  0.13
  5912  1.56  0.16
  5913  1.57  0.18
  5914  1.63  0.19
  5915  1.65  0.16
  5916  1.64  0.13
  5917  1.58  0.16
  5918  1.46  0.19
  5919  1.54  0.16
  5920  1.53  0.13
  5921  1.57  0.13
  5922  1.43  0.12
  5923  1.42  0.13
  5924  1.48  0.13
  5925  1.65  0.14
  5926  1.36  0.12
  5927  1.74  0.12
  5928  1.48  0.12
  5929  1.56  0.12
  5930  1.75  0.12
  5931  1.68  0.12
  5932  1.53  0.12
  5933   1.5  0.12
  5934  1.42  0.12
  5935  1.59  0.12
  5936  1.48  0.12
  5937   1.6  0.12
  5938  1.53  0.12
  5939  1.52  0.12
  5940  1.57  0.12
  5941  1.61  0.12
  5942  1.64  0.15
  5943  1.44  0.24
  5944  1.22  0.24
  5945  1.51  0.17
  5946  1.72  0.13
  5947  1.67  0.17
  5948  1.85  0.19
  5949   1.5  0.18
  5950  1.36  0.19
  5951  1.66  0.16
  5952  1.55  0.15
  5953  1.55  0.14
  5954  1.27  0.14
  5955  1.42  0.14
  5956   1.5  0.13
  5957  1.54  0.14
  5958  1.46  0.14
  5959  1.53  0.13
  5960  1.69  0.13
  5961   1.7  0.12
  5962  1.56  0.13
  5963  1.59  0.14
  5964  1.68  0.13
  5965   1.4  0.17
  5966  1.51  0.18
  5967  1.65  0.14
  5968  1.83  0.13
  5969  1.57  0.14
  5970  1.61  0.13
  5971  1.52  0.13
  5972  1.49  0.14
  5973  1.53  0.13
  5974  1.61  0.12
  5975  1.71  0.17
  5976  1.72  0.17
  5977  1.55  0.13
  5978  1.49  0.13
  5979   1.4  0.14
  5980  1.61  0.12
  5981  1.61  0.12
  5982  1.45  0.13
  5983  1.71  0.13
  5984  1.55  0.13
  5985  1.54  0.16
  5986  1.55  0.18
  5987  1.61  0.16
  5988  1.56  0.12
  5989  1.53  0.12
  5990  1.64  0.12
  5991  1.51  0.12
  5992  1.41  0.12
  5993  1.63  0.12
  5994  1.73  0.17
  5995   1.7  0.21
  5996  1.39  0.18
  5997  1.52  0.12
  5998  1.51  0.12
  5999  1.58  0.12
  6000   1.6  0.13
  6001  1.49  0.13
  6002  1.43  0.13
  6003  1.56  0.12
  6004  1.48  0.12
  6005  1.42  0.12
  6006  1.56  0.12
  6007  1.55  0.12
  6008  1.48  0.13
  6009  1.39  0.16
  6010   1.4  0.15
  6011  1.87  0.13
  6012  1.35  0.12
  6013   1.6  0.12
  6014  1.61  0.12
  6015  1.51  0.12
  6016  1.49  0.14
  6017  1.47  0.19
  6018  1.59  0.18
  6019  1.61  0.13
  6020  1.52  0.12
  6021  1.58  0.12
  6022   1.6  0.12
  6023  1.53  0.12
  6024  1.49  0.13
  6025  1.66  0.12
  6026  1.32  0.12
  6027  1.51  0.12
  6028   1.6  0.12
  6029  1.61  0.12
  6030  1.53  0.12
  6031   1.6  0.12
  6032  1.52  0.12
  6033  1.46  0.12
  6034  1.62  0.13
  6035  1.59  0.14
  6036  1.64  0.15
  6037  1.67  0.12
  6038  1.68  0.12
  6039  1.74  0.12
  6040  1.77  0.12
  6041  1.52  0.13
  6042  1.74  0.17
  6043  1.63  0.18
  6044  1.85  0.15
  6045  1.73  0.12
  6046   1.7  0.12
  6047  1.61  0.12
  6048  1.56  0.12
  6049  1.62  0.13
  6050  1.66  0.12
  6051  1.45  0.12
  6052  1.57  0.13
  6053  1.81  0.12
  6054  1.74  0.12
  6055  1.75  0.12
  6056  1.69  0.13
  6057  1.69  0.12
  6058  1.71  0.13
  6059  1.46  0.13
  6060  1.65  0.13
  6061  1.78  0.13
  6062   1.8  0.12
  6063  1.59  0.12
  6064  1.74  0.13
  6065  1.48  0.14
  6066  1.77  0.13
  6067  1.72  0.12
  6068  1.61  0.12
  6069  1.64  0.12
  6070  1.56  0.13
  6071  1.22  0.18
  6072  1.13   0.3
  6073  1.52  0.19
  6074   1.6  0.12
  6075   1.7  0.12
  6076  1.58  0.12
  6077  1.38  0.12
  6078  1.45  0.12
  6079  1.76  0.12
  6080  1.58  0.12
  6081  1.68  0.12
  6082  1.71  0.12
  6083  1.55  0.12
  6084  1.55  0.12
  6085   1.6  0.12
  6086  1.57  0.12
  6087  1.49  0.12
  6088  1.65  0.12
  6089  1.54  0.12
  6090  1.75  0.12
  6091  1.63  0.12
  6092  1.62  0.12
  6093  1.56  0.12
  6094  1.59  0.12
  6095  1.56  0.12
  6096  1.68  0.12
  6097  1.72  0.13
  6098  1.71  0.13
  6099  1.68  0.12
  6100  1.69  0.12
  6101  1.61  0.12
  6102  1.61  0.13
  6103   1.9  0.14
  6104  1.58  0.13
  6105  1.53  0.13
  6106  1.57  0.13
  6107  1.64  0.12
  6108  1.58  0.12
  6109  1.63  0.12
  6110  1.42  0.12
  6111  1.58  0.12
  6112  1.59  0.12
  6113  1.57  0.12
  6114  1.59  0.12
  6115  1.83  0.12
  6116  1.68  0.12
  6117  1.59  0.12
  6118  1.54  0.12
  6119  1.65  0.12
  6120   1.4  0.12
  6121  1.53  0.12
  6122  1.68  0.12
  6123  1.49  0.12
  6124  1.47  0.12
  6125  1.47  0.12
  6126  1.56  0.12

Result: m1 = 0.03 mag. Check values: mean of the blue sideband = 1.56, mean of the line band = 1.55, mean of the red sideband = 1.62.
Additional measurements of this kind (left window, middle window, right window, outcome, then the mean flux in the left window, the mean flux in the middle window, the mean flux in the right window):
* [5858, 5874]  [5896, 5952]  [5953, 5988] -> 0.02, 1.58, 1.54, 1.56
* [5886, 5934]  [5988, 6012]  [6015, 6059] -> 0.03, 1.5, 1.53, 1.61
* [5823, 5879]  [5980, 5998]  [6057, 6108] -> 0.02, 1.58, 1.57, 1.61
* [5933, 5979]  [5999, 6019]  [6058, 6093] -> 0.03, 1.56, 1.52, 1.59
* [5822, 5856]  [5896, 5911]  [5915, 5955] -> 0.03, 1.57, 1.51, 1.54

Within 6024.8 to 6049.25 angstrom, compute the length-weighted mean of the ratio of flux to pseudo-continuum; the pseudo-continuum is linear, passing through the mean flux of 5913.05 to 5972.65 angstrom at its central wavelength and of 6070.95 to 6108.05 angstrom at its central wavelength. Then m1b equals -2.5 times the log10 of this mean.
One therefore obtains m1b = -0.03 mag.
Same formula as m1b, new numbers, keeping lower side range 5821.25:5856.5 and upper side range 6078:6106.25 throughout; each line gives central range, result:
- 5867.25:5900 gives 0.07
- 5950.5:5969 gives 0.03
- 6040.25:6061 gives -0.03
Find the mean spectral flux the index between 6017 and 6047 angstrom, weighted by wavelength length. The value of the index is 1.6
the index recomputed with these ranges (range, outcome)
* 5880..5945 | 1.5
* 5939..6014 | 1.55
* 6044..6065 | 1.67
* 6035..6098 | 1.62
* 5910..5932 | 1.57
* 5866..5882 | 1.6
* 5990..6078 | 1.58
